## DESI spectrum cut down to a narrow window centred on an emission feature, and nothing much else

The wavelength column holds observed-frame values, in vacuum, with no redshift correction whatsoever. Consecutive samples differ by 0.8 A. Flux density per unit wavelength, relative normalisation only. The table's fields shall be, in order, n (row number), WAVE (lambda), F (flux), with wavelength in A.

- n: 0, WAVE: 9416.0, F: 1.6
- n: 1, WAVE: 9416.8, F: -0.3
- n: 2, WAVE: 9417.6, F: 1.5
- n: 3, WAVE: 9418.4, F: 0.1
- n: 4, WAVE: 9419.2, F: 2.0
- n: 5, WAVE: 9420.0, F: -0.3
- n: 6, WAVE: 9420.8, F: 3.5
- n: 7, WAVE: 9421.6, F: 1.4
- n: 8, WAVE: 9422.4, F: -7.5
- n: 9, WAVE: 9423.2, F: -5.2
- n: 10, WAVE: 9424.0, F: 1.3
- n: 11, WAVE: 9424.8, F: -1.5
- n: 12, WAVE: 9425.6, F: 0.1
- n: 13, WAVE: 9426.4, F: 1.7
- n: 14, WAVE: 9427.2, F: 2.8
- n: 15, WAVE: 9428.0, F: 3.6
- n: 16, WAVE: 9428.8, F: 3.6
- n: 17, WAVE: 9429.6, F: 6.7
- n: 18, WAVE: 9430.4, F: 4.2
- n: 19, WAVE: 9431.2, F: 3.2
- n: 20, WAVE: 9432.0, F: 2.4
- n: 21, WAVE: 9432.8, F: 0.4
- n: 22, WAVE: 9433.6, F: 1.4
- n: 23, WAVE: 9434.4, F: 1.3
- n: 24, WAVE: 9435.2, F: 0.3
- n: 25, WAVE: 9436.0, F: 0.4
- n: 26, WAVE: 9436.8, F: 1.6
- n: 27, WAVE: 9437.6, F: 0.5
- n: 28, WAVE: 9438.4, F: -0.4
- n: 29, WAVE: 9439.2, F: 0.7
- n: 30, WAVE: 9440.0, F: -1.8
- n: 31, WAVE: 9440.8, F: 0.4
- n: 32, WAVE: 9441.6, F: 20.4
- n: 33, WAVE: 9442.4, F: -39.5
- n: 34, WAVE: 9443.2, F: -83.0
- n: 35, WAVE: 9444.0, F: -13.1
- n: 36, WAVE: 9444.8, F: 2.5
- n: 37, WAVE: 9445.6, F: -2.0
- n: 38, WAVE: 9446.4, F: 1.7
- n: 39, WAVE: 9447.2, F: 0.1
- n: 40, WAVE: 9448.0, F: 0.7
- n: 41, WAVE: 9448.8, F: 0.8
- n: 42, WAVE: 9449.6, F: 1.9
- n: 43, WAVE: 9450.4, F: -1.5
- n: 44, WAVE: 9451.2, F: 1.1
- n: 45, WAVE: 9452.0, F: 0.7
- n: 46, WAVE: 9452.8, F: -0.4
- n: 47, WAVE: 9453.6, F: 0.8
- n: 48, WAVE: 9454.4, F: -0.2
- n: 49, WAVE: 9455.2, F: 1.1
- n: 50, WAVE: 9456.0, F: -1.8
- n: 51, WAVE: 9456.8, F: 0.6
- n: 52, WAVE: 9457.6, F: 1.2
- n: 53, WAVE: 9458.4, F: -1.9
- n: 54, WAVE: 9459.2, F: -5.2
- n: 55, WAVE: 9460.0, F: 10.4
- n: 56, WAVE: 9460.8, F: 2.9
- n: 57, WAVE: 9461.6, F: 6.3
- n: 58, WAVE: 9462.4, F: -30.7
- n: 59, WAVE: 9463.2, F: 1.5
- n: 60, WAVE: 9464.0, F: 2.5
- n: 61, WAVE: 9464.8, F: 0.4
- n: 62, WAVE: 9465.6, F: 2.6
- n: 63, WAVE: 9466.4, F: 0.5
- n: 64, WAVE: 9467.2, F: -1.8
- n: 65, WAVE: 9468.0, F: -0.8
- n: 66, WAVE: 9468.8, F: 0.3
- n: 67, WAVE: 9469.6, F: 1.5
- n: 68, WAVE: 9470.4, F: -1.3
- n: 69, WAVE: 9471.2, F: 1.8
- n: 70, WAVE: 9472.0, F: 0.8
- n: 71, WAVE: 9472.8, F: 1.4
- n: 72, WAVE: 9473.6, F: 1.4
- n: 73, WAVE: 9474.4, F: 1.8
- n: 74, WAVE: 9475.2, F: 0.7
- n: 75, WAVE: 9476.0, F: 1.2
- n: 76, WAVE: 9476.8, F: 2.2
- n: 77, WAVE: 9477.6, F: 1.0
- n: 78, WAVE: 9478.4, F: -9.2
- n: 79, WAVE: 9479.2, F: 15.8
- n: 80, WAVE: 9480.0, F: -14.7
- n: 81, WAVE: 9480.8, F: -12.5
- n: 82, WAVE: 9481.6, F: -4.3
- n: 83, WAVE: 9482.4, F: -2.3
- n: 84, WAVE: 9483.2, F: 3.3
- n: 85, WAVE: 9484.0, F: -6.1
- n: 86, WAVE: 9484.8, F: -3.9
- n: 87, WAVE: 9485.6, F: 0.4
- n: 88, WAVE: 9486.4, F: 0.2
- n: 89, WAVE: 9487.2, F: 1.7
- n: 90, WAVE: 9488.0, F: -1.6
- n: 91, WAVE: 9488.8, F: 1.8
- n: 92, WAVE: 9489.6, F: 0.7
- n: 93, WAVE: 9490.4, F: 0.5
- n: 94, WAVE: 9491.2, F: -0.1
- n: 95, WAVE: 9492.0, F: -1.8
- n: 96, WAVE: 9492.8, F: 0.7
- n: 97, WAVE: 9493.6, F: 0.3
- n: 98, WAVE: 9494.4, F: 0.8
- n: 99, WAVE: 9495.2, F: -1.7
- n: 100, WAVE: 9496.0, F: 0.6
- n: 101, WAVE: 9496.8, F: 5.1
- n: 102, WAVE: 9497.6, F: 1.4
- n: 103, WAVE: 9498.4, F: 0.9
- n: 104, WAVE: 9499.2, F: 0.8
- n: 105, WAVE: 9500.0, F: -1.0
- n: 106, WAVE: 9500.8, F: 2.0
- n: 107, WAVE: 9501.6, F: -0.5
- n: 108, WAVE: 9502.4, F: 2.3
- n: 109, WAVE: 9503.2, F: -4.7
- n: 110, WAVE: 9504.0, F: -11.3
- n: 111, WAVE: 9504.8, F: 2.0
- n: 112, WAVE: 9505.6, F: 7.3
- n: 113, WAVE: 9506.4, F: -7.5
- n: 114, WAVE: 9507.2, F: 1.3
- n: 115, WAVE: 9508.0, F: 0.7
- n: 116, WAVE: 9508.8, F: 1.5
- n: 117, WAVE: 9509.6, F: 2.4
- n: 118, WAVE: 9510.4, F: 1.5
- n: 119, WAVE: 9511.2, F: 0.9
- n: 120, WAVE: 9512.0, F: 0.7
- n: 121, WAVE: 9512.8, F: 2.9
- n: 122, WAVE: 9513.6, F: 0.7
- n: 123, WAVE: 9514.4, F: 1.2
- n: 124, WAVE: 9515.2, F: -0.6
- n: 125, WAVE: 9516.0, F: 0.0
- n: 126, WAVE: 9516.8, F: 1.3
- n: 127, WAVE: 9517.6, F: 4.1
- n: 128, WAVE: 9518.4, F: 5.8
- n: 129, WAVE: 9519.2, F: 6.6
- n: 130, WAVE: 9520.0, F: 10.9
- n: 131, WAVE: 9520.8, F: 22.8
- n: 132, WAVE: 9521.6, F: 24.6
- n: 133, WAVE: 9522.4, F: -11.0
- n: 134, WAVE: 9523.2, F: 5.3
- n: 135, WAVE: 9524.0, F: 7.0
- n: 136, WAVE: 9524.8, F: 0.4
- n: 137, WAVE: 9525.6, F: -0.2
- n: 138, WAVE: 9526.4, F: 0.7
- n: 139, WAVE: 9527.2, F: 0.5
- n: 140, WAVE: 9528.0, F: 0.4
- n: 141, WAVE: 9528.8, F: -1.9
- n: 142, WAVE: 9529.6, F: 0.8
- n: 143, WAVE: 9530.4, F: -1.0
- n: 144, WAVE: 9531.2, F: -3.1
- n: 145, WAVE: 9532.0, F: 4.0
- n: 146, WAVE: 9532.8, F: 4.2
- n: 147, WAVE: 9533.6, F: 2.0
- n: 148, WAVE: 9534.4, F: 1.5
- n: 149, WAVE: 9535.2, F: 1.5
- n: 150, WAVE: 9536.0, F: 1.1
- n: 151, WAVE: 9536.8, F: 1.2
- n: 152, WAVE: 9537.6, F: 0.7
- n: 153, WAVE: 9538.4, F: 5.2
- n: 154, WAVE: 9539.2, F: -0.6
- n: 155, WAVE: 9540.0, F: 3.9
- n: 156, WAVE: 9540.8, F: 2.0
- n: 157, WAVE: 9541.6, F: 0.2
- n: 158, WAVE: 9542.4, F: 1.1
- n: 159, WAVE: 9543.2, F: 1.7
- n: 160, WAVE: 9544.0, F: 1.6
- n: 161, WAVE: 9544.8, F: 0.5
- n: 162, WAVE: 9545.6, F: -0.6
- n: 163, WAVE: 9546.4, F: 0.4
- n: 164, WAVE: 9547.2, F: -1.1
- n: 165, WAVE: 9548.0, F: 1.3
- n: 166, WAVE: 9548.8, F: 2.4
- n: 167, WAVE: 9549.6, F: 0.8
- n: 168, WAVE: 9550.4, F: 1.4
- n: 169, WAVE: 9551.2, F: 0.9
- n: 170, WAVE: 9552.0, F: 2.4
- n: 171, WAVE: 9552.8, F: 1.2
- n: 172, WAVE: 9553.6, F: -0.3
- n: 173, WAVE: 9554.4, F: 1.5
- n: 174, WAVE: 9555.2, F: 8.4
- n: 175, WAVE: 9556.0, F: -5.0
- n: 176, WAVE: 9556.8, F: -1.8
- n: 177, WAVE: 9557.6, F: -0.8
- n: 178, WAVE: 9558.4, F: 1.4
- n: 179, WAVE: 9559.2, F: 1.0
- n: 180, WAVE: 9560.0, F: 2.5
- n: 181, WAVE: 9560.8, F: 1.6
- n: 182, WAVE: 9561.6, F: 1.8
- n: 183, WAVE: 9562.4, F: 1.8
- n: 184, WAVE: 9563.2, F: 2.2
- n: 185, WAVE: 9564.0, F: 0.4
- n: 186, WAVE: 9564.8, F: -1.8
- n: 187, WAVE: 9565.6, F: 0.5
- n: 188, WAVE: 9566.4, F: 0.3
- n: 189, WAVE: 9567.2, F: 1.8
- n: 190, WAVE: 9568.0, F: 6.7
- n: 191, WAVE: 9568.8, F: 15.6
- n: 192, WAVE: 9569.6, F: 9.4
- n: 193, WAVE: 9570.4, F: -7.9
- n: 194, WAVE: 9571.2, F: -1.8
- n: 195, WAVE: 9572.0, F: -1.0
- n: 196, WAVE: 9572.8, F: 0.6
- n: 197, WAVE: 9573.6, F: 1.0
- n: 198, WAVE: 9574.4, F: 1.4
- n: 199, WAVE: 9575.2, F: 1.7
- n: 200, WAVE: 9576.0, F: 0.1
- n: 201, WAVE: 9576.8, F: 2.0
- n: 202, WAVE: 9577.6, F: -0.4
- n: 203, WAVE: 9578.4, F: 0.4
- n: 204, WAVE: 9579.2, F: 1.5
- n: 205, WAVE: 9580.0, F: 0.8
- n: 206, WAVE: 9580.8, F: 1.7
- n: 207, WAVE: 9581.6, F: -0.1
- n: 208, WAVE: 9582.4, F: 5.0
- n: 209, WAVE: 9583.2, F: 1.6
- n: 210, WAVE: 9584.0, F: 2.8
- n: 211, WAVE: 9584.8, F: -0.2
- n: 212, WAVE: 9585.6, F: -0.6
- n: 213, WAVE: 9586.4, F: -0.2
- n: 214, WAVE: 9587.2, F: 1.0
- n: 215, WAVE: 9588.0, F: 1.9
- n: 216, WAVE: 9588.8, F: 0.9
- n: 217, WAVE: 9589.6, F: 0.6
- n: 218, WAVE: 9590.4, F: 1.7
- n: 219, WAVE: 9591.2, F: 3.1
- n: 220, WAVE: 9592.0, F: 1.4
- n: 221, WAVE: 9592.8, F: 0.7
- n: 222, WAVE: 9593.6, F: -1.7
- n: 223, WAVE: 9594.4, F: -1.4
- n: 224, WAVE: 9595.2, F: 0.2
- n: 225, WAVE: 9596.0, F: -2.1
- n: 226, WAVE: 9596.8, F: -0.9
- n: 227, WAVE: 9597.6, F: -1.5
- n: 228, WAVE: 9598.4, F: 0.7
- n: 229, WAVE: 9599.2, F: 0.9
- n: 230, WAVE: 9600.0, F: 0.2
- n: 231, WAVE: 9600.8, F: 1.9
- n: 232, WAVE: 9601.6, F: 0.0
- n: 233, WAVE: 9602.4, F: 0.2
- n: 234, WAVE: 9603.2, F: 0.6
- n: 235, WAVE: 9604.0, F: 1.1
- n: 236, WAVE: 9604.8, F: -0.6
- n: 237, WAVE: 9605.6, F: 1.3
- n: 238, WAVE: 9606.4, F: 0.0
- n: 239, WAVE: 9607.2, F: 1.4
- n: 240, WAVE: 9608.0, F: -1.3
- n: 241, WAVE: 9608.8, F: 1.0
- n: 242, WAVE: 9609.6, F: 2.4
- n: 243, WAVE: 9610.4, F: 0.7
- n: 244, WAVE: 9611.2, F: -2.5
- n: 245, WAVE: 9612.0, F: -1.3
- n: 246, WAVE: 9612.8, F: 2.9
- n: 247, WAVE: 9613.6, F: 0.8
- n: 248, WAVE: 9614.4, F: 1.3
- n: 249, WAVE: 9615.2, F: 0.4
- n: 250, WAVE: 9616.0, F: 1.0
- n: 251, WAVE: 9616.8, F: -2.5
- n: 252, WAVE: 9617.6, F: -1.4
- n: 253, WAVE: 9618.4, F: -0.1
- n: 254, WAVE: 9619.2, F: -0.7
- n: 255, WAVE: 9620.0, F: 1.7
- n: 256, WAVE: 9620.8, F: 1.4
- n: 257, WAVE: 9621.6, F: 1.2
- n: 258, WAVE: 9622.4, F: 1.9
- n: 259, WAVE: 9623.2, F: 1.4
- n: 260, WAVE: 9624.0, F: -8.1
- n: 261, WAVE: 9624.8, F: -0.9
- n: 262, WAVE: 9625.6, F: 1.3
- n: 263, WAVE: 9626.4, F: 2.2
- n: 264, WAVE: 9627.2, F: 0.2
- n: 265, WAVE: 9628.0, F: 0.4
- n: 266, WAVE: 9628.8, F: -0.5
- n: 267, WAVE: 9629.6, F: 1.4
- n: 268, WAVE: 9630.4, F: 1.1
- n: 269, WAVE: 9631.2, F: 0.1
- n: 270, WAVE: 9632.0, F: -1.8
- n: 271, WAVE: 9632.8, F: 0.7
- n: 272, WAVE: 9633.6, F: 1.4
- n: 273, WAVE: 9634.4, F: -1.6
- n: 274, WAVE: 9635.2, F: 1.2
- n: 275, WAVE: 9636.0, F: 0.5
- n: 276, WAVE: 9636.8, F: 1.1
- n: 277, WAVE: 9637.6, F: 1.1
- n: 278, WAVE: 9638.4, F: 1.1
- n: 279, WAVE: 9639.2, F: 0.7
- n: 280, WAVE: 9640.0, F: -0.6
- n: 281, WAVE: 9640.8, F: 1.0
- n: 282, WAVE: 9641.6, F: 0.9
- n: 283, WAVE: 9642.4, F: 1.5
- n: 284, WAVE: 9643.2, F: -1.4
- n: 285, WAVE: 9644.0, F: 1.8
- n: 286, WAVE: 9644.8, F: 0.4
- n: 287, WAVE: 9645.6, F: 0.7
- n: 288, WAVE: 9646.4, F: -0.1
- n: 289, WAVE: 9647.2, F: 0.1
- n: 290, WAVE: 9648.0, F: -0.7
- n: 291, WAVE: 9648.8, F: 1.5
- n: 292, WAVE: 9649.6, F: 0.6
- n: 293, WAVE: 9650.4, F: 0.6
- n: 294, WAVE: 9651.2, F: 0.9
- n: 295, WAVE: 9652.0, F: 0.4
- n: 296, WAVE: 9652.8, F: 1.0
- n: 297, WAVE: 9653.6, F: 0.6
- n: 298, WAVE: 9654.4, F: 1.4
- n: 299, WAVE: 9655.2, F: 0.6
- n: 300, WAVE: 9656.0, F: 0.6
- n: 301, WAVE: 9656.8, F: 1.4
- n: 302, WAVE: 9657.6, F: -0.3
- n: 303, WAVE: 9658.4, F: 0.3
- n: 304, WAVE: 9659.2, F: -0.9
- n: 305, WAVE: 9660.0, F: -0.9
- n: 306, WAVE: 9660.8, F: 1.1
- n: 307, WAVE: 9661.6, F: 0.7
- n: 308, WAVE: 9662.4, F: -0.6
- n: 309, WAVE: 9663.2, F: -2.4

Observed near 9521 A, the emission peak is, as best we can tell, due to [O III]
